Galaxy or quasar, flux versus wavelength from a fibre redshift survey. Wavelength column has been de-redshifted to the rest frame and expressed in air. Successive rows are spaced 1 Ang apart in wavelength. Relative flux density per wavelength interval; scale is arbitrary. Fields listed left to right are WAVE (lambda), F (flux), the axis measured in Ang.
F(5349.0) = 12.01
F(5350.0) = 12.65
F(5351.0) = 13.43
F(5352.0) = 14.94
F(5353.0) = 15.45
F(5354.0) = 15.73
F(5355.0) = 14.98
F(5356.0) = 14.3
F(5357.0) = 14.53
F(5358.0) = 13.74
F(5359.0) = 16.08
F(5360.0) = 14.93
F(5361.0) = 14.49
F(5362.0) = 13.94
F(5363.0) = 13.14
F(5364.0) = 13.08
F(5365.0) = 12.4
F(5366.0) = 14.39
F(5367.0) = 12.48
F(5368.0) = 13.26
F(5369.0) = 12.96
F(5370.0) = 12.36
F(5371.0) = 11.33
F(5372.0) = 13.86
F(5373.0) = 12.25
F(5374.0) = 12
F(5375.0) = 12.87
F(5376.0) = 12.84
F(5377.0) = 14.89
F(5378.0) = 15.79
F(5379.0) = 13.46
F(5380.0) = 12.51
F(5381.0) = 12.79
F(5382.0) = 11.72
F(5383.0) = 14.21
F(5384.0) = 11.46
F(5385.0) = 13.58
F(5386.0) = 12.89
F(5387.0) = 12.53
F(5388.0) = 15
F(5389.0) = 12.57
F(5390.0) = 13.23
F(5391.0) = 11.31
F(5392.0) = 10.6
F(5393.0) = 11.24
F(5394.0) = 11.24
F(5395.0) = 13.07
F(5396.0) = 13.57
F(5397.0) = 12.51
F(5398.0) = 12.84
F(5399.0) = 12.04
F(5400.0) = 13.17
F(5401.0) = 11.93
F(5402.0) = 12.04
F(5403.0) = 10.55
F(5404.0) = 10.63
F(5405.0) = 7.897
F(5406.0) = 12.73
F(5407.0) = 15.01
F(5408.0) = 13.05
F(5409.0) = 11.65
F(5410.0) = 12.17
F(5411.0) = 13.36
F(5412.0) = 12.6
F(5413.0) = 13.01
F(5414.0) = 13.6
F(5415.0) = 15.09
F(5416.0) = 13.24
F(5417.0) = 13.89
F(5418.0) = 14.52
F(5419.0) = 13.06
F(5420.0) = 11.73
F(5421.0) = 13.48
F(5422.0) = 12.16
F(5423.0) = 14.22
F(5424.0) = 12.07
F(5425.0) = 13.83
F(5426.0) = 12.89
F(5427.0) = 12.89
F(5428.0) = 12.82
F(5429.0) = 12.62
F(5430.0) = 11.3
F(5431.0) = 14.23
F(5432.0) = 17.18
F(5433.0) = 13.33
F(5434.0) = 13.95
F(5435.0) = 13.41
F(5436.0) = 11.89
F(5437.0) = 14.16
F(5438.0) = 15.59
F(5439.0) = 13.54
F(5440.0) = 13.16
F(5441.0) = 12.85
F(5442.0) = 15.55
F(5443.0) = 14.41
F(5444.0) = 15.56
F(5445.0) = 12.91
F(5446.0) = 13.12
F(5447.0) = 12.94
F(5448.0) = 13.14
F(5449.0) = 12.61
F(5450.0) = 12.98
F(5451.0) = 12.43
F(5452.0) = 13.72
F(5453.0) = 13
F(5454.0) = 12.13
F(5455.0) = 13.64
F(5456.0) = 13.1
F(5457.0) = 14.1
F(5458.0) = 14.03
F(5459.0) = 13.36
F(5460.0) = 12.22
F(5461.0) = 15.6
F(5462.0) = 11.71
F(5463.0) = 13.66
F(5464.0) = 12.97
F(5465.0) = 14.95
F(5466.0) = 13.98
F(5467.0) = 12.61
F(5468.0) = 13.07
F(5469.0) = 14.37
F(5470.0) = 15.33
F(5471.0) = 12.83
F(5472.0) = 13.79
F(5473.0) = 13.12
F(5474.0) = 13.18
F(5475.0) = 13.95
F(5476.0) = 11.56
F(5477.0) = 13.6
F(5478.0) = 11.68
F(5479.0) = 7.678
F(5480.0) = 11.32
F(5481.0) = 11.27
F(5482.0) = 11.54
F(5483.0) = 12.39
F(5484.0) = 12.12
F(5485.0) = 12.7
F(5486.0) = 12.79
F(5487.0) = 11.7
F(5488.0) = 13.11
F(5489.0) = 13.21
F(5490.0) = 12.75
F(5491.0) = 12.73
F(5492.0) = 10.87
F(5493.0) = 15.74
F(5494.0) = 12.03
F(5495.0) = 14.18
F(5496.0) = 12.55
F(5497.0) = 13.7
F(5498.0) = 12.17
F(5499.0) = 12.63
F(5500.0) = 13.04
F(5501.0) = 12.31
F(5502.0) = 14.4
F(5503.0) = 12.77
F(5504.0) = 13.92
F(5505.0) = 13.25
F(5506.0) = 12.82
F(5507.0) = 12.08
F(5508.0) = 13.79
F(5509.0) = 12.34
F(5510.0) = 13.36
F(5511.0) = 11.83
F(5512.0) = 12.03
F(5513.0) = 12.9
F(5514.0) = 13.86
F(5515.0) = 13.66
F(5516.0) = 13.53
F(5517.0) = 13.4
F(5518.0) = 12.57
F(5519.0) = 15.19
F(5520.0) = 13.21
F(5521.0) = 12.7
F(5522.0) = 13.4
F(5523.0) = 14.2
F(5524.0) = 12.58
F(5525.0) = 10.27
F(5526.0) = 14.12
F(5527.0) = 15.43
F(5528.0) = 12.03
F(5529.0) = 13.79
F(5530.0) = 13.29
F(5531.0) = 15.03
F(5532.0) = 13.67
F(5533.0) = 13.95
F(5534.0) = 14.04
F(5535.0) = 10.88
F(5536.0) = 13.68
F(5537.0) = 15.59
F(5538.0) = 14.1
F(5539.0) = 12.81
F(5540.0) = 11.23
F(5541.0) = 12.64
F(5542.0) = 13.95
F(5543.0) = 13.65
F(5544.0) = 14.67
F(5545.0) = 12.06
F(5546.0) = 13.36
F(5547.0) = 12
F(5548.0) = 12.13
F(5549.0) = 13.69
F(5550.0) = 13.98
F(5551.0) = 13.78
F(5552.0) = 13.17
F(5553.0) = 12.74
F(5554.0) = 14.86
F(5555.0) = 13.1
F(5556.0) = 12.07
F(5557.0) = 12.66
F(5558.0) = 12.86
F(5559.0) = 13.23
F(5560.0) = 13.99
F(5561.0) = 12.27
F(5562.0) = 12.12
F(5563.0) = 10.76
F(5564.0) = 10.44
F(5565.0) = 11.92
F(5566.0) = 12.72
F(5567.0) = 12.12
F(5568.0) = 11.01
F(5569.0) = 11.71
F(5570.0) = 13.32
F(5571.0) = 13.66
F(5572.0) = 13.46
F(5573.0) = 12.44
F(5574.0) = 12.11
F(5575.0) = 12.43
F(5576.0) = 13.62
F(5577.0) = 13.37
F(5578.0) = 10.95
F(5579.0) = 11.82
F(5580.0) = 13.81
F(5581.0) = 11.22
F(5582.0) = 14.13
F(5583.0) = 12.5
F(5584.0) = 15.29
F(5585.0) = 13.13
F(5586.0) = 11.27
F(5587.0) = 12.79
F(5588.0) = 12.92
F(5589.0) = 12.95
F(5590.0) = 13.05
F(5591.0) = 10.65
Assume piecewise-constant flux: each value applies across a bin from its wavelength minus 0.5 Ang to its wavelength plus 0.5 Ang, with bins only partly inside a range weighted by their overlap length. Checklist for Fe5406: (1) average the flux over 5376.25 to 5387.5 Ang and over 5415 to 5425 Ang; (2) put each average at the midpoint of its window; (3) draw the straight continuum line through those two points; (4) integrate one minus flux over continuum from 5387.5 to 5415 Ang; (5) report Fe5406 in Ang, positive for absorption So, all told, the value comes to 1.9 Ang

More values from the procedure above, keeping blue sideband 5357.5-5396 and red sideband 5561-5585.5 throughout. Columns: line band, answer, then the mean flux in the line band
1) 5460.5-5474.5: -0.9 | 13.7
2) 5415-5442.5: -1.2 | 13.5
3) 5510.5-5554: -2.3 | 13.3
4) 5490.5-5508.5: -0.5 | 13.1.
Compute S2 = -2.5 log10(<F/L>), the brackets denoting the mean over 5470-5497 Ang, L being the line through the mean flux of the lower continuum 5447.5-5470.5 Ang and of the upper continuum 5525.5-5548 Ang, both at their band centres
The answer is 0.07 mag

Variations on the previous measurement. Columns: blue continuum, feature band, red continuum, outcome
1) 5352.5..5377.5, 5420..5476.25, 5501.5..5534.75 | 0.00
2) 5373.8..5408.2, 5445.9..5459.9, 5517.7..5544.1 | -0.02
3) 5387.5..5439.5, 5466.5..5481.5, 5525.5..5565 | 0.03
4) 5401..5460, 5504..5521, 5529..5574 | -0.01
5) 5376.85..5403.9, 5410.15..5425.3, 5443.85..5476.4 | -0.03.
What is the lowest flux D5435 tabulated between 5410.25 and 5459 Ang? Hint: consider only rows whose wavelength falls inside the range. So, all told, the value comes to 11.3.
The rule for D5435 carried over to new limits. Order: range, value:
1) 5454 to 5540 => 7.678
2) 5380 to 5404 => 10.55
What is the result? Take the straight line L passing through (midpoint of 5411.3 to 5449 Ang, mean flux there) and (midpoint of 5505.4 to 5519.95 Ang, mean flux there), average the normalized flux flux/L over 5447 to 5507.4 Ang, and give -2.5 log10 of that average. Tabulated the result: 0.03 mag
